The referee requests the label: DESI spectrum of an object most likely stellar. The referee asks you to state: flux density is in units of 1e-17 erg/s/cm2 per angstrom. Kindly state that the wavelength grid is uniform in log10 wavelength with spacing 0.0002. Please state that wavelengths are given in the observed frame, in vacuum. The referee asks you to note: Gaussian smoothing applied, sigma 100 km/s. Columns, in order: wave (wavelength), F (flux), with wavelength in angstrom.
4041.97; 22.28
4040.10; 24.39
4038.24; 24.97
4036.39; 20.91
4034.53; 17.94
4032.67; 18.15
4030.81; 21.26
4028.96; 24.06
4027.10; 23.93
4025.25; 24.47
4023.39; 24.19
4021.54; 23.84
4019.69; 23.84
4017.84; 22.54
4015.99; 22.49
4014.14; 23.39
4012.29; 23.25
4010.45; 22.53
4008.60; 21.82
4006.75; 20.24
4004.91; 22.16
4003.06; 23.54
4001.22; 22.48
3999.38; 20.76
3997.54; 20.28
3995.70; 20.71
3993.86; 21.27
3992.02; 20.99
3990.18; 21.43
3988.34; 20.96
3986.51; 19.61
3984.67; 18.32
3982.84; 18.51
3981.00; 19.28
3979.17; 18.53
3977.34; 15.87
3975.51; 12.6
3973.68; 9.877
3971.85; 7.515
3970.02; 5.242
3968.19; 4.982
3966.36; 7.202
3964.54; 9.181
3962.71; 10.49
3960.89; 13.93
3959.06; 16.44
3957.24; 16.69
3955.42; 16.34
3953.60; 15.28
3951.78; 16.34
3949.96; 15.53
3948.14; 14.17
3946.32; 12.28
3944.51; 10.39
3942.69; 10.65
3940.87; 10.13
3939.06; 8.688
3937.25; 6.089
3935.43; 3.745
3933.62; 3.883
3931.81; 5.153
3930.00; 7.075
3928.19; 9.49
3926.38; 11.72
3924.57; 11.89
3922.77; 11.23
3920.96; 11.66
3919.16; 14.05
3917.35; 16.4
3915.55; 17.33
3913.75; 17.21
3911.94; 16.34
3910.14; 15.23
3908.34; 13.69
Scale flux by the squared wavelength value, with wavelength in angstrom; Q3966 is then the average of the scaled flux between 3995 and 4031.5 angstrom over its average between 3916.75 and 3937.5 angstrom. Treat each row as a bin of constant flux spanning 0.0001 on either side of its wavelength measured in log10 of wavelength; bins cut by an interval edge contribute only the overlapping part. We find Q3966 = 2.53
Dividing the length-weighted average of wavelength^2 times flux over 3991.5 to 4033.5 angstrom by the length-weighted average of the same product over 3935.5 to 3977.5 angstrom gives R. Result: 2.02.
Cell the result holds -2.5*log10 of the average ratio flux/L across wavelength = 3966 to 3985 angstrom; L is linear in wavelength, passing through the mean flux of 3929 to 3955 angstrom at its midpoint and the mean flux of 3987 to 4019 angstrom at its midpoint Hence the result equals 0.33 mag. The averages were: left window 10.1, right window 21.8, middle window 12.5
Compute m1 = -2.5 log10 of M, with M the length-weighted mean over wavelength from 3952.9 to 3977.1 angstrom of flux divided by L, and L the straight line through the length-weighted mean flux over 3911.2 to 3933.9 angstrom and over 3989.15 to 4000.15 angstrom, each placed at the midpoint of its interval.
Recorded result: 0.443 mag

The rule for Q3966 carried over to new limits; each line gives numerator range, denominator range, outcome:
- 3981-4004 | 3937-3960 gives 1.60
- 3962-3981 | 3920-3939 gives 1.32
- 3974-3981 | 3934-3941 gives 2.42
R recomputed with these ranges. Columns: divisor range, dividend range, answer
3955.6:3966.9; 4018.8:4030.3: 1.94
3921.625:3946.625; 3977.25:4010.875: 2.44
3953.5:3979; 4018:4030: 2.12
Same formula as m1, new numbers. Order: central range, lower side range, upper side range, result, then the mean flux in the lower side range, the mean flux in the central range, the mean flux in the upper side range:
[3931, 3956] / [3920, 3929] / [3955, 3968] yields 0.13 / 11.2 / 10.6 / 12.3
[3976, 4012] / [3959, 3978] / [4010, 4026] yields -0.22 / 9.95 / 20.5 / 23.4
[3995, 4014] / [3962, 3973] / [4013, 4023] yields -0.16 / 7.43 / 21.9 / 23.3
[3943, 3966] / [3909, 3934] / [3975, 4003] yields 0.16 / 12.2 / 13.7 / 19.7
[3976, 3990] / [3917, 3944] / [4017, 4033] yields -0.10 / 9.32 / 18.7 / 23.1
